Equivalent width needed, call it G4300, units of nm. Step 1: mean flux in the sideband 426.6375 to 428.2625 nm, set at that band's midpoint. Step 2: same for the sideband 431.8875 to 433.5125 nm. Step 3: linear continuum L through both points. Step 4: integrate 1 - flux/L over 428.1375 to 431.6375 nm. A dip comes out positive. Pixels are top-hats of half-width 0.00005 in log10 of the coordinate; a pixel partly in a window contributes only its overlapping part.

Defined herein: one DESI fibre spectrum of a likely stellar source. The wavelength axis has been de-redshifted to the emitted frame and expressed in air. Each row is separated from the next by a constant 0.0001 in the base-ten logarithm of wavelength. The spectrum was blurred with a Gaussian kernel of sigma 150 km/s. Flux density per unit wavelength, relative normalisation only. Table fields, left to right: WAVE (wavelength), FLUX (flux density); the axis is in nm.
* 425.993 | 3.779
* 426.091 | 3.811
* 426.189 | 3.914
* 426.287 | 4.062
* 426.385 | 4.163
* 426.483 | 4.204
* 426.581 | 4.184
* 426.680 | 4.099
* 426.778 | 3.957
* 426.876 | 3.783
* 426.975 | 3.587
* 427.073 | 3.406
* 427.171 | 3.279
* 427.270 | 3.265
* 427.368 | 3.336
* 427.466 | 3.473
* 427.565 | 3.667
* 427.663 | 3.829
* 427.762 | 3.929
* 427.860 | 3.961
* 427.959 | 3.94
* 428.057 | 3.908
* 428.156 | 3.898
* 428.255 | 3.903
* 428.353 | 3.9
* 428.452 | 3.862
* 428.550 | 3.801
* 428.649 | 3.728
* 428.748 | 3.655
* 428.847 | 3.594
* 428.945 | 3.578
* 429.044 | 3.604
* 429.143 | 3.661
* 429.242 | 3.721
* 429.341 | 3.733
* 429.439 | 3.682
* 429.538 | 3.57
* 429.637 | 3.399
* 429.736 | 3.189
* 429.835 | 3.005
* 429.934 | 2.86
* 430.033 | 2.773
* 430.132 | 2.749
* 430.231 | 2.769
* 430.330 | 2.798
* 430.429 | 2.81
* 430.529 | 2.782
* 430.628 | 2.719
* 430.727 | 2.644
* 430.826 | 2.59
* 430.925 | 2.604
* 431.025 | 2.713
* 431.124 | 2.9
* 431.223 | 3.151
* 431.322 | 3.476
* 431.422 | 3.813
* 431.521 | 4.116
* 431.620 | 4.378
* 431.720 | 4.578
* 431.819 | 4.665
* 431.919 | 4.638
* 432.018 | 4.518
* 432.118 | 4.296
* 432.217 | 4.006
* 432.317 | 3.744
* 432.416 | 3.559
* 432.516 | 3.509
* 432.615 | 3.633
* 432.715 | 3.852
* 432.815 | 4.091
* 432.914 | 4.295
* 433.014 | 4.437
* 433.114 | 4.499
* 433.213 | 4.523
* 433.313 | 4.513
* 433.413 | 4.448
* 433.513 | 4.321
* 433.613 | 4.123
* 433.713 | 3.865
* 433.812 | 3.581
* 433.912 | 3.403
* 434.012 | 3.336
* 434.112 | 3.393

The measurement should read 0.528 nm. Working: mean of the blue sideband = 3.71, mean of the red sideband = 4.16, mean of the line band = 3.32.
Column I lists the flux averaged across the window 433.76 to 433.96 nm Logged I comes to 3.51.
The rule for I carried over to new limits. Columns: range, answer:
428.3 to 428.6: 3.86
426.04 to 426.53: 4.04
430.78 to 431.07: 2.63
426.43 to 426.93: 4.04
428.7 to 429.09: 3.61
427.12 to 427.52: 3.34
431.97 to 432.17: 4.4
